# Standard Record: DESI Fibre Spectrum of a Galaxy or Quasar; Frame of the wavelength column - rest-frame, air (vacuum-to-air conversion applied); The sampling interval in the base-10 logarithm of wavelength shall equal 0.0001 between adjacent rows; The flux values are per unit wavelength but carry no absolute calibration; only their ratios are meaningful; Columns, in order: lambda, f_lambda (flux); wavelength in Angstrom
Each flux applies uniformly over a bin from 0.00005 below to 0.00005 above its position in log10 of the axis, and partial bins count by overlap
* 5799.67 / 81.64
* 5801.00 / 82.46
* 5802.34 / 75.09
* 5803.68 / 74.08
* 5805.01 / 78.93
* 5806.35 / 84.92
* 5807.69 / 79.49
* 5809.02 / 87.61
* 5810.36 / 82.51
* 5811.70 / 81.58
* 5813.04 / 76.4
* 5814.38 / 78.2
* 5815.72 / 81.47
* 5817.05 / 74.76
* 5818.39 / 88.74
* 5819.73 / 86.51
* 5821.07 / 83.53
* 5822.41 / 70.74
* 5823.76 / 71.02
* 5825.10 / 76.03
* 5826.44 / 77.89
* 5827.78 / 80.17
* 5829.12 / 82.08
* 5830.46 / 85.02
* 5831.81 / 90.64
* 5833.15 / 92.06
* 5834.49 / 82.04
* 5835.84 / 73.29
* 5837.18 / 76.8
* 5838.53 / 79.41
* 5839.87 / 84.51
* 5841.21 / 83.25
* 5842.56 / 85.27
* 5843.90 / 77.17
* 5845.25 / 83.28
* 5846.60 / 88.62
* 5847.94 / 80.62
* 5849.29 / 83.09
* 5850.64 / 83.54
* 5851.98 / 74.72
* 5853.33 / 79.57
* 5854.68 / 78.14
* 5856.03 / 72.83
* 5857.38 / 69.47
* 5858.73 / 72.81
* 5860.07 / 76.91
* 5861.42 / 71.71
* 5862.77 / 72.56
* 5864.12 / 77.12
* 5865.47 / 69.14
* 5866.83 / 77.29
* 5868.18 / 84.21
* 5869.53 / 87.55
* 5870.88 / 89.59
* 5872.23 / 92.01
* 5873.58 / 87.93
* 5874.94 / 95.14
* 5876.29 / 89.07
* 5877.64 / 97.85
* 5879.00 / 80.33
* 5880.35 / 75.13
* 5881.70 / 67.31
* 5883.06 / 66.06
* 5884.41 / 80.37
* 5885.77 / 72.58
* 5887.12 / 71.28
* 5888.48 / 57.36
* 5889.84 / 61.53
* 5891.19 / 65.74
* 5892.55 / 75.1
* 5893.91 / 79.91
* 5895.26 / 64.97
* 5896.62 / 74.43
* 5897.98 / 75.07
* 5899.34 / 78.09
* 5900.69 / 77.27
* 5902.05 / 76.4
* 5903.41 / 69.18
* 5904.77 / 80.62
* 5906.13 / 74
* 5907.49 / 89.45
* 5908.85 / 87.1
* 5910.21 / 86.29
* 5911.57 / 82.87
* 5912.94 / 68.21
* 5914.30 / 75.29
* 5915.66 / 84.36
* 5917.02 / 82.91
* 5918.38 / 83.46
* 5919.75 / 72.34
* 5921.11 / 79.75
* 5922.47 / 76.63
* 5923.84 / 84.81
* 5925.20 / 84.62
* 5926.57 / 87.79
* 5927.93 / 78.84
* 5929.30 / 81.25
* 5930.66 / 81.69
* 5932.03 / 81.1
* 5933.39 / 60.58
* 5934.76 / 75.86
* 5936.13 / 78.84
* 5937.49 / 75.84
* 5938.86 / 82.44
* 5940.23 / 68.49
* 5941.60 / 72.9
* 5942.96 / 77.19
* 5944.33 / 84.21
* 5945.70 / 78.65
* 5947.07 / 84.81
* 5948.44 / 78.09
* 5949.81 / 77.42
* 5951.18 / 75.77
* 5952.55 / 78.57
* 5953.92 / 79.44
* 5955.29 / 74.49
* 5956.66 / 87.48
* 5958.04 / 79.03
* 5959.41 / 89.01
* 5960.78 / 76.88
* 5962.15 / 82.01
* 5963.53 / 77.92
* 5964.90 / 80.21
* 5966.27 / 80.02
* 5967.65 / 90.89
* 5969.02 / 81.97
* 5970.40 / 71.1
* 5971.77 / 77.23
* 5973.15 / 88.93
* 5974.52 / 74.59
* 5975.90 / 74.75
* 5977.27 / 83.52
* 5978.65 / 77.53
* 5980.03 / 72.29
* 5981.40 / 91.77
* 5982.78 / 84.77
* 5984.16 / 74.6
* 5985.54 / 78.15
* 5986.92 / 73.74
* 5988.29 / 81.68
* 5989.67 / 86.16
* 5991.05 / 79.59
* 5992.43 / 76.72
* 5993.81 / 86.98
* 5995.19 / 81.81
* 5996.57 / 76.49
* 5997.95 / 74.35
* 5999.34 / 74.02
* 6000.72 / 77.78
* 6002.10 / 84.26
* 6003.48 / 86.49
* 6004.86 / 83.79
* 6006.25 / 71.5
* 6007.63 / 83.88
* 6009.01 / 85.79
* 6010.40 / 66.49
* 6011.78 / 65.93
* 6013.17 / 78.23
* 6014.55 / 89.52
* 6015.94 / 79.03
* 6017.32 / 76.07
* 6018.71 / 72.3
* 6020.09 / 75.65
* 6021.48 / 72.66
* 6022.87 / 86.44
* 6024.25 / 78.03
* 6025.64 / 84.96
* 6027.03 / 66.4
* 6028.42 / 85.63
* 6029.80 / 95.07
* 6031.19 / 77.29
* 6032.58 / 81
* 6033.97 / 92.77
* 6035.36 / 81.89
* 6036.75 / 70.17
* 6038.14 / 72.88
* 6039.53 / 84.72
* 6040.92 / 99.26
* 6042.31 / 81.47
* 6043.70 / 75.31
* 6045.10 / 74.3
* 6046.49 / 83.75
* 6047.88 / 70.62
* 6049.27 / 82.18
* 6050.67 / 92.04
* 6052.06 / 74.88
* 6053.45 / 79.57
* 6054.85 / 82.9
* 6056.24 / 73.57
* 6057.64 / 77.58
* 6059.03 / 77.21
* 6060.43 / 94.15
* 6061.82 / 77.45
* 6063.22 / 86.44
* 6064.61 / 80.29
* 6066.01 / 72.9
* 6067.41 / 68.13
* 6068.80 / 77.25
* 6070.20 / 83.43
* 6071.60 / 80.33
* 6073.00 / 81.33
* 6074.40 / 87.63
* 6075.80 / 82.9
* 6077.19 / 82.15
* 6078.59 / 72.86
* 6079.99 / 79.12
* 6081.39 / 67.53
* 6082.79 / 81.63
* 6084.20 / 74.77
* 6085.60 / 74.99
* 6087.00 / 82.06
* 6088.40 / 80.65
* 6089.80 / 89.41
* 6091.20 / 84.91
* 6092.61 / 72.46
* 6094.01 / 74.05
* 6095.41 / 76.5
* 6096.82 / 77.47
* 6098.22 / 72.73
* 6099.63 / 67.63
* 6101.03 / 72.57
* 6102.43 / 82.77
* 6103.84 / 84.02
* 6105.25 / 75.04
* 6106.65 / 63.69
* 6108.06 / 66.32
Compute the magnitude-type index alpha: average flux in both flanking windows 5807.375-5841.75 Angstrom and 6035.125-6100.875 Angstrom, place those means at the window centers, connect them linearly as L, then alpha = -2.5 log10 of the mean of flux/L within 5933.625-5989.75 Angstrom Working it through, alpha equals 0.01 mag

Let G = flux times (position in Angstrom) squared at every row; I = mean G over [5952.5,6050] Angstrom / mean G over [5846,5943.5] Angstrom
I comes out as 1.1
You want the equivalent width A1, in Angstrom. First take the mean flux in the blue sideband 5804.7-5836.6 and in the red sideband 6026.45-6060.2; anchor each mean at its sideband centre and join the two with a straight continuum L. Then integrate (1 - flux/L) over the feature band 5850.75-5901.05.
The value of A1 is 2.62 Angstrom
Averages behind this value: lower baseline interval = 81.1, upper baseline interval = 80.8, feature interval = 76.8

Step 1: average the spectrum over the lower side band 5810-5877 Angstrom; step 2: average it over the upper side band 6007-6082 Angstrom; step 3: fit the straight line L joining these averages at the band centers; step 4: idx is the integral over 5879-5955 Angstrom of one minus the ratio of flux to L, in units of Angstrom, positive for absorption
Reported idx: 3.4 Angstrom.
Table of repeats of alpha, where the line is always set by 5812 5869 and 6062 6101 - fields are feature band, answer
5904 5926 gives -0.024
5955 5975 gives -0.031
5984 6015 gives -0.007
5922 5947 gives 0.004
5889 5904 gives 0.096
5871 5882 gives -0.095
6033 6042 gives -0.069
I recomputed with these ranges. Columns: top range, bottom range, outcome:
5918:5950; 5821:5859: 1.02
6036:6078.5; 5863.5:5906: 1.10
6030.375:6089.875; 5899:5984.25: 1.05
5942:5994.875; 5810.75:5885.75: 1.04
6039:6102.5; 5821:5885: 1.06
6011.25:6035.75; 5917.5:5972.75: 1.04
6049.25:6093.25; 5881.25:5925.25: 1.11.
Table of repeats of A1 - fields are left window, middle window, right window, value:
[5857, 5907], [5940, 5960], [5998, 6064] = -0.26 Angstrom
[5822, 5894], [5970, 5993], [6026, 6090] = 0.08 Angstrom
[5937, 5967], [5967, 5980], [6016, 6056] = -0.03 Angstrom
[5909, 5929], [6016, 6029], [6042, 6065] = 0.45 Angstrom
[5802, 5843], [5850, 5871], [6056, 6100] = 0.91 Angstrom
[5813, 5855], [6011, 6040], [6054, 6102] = -0.10 Angstrom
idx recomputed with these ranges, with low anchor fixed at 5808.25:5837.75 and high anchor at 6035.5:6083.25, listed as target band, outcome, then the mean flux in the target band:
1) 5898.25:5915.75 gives 0.34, 78.9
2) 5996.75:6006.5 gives 0.11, 79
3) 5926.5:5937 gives 0.35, 77.7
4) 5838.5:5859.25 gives 0.24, 79.8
